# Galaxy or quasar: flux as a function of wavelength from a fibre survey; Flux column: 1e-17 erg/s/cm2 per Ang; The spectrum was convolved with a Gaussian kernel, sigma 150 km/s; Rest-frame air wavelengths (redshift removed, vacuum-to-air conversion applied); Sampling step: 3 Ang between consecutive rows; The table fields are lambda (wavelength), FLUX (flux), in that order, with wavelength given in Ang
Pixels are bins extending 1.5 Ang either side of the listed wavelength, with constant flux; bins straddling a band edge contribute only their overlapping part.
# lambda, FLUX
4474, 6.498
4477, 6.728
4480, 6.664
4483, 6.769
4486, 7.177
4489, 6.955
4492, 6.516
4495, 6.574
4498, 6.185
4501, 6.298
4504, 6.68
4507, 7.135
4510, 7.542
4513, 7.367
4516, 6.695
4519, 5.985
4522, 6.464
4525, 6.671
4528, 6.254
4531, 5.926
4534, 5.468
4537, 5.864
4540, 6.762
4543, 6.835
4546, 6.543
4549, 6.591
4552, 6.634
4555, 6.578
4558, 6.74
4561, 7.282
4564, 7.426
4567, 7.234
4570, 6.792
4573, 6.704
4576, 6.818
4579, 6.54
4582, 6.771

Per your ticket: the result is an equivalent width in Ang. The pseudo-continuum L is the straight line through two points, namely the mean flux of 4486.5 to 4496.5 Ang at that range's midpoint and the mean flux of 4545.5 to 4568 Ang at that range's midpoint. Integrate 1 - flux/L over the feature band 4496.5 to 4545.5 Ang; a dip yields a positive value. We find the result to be 2.10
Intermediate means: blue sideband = 6.73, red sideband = 6.89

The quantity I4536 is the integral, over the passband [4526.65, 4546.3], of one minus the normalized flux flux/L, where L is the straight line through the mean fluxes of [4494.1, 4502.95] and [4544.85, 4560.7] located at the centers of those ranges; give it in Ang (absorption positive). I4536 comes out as 1.07 Ang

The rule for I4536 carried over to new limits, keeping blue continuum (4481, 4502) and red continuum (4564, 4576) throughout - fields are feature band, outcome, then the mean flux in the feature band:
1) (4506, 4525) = -0.28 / 6.84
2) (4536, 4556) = 0.89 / 6.56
